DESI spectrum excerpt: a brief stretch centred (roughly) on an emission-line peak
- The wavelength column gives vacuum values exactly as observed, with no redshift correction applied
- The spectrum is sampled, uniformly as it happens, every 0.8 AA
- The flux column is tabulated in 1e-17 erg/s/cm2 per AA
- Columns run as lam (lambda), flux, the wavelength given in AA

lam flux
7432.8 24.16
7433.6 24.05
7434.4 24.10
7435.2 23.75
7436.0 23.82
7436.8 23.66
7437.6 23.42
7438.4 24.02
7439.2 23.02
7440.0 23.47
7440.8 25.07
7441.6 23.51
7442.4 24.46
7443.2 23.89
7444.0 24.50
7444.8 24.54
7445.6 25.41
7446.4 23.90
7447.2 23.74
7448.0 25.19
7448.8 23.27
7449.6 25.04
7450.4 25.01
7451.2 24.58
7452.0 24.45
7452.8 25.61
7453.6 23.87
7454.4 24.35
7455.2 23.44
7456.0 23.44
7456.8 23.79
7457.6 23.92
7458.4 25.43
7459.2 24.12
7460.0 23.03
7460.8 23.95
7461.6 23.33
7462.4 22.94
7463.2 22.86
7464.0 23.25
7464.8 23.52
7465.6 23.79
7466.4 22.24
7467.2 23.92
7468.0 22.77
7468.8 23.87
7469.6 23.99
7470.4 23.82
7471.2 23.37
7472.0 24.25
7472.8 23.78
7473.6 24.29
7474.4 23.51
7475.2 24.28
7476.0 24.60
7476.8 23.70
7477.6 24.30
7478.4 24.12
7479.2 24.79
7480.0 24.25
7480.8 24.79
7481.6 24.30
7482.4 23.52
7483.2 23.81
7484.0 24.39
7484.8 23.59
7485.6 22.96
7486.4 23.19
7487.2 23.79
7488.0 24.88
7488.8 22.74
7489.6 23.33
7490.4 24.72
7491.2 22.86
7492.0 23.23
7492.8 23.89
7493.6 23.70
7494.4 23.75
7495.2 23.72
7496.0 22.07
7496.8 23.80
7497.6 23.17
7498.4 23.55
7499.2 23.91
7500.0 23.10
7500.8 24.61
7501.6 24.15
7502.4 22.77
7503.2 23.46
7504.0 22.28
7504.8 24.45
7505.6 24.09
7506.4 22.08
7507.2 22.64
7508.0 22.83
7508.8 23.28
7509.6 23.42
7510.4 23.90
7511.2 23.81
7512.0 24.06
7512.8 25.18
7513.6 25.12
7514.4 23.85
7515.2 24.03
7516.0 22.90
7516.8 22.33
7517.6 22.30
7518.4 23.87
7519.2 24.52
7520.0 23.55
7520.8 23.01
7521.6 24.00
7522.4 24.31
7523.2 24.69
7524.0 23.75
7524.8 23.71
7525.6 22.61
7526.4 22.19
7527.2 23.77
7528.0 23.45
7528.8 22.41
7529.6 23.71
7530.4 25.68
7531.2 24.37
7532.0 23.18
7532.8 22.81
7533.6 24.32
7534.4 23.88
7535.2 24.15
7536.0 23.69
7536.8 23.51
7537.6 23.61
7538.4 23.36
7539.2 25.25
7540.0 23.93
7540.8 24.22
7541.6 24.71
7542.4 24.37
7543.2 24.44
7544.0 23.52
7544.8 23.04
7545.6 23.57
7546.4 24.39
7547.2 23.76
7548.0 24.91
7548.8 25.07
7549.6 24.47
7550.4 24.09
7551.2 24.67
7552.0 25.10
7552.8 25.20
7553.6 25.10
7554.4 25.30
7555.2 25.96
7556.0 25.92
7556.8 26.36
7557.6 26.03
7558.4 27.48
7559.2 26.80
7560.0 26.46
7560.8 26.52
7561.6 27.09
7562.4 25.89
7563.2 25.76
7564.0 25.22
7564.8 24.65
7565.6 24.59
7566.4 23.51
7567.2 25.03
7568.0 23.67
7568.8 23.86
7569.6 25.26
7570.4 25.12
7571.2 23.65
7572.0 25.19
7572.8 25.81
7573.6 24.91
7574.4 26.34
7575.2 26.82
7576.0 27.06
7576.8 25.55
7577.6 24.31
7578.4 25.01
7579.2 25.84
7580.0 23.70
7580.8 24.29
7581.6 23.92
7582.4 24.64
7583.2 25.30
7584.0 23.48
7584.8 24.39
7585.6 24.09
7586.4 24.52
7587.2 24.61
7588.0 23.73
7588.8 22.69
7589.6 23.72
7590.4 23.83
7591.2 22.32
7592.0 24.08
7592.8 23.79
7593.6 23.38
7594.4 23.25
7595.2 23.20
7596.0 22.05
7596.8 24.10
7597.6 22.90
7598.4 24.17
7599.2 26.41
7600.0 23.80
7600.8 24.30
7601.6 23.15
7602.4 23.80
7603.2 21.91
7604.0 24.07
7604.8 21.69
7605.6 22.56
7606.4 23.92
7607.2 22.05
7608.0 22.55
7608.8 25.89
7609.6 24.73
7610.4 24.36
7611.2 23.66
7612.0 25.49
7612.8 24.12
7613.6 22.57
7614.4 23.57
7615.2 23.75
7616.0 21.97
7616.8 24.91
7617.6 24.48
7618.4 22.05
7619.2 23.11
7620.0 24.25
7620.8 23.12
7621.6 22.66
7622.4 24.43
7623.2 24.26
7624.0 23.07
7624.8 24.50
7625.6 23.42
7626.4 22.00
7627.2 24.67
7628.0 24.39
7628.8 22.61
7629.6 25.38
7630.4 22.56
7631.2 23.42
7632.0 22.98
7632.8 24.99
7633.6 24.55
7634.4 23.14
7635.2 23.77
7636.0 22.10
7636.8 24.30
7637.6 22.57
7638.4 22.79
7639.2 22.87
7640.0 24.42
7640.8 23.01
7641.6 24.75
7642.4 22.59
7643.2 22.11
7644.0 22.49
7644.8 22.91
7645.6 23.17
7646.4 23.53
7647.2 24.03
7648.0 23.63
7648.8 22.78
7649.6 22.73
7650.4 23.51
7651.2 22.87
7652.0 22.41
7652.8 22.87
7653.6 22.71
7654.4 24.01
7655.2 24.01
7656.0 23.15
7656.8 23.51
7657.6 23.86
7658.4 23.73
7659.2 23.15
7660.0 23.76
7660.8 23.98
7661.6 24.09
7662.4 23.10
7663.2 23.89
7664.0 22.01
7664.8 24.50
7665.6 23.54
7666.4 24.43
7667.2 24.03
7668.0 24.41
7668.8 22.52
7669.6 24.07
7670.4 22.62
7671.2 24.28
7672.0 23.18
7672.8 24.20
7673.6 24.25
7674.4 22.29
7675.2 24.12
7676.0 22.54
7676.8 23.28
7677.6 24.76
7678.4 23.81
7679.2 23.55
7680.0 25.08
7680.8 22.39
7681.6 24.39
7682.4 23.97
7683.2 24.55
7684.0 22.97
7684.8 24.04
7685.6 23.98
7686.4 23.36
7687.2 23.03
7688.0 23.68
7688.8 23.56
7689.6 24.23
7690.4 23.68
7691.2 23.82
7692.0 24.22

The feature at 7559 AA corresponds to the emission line [S II]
